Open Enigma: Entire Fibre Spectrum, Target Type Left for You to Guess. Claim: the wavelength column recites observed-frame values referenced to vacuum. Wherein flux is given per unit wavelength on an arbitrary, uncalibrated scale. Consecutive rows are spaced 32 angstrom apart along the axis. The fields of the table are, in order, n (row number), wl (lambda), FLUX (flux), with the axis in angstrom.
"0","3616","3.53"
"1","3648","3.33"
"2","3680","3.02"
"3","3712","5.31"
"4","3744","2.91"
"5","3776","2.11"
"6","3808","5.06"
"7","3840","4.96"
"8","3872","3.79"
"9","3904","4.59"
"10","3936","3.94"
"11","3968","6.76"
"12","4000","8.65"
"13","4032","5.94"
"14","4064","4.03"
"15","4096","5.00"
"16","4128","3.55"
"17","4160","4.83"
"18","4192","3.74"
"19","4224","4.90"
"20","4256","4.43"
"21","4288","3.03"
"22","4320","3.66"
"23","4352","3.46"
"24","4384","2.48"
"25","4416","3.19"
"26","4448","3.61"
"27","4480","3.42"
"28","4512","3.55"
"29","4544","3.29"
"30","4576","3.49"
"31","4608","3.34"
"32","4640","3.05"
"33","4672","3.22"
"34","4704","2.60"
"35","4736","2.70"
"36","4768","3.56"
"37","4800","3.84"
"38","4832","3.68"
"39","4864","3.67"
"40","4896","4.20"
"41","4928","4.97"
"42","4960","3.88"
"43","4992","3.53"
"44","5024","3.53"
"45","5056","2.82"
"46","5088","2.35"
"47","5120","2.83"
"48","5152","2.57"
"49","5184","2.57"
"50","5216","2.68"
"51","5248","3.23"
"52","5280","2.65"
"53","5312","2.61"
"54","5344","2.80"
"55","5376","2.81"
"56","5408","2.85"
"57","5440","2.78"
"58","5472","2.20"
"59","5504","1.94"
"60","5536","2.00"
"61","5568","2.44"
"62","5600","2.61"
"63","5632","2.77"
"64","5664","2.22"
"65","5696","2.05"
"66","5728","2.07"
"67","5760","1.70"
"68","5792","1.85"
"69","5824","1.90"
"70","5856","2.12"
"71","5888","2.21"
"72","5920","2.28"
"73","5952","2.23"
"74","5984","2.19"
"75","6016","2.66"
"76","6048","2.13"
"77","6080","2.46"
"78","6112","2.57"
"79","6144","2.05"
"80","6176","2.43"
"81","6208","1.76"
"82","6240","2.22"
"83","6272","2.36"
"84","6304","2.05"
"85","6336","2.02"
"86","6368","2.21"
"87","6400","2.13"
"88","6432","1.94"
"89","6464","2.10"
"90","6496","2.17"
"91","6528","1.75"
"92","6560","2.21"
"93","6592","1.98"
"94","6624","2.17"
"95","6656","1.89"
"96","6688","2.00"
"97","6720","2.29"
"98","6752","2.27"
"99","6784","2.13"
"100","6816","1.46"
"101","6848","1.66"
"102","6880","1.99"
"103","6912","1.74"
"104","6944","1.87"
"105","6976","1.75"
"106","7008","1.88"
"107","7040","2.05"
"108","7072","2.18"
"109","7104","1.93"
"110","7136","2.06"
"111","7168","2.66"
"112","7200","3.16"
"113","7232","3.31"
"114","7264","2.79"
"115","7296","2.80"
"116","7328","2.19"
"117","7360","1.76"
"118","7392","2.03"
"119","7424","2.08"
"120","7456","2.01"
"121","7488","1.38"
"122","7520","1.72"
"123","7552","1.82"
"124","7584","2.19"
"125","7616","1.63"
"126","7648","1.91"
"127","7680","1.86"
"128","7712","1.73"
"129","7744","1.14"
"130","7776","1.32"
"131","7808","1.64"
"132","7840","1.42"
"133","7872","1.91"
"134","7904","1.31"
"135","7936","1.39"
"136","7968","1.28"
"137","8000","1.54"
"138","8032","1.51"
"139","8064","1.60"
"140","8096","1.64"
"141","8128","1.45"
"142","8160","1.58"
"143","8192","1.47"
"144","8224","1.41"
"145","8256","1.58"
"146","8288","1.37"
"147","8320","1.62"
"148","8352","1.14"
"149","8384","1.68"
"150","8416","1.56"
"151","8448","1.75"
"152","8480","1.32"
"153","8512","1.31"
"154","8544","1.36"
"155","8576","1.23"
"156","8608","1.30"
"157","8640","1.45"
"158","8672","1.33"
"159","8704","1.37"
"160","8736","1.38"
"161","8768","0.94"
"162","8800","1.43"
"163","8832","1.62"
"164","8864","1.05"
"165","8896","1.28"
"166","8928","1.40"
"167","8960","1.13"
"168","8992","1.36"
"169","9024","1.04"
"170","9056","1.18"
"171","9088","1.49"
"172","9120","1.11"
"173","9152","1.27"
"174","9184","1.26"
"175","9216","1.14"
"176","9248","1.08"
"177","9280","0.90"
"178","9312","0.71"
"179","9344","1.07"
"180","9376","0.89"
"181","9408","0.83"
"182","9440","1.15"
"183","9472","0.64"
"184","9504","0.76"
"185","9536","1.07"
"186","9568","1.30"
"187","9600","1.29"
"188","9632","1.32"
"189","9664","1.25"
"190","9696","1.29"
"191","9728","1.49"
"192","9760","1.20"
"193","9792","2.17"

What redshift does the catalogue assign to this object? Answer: 1.583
